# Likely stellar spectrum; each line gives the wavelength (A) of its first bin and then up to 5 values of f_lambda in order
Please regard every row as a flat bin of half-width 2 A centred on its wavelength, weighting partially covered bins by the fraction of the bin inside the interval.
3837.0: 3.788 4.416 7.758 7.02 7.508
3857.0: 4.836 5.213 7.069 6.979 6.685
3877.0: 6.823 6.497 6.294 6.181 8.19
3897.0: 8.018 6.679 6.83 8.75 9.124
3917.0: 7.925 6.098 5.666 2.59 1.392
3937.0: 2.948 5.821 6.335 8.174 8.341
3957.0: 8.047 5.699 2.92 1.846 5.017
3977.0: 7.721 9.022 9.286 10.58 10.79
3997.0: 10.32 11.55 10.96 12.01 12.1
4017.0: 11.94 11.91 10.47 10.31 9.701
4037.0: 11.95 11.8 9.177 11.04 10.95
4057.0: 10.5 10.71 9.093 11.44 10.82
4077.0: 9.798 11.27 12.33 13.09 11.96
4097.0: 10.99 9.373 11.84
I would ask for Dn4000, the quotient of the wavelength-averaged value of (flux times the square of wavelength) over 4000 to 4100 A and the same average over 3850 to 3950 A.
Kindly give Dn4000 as 1.89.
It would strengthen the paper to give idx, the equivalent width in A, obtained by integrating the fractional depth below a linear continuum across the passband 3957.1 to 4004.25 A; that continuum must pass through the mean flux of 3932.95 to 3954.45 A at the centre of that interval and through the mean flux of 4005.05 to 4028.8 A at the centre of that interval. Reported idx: 5.9 A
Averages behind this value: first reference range 5.8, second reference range 11.5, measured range 7.8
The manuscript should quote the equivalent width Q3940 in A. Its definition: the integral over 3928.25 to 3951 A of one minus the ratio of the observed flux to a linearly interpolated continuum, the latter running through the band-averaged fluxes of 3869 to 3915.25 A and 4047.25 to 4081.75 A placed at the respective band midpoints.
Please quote 9.9 A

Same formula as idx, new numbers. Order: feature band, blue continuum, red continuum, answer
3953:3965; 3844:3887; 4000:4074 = 3.3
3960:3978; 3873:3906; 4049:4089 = 8.9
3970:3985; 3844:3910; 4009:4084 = 3.4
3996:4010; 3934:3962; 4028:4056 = -3.7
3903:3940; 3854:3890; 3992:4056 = 9.7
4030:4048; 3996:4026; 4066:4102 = 1.1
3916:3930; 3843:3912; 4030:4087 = 4.0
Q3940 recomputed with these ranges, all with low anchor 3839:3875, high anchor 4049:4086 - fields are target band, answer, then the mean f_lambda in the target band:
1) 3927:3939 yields 8.5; 2.31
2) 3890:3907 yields -0.3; 7.36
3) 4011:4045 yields -4.2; 11.1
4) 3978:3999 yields -1.8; 9.89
